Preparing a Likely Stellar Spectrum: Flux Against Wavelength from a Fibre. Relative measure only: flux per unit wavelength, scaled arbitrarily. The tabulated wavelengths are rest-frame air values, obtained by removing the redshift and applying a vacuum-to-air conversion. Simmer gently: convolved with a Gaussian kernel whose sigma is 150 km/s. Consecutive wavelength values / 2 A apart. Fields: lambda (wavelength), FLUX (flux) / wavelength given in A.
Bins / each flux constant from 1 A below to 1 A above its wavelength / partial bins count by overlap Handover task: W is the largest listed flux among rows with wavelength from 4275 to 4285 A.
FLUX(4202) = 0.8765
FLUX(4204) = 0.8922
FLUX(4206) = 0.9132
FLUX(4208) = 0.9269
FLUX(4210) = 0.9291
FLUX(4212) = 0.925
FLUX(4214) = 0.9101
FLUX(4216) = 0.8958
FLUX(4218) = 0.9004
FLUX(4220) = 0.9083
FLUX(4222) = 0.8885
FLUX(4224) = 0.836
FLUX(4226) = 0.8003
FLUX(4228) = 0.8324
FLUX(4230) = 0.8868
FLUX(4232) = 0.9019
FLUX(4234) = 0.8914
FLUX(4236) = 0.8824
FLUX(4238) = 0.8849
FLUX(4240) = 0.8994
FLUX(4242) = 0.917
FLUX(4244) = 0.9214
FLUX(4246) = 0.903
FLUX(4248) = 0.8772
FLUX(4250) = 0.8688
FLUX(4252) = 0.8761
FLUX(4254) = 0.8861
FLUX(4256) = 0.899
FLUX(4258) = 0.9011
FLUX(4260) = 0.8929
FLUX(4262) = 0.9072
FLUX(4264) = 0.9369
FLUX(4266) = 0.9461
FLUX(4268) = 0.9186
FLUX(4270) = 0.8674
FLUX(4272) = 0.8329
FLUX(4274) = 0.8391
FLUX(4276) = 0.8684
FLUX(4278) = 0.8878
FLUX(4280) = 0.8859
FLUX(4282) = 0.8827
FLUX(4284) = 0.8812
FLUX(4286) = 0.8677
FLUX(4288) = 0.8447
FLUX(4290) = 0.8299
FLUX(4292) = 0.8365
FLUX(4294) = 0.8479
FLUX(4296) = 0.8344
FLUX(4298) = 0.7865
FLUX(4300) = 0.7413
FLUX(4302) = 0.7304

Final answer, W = 0.8878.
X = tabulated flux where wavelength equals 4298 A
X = 0.7865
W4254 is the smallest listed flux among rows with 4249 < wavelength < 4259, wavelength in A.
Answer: 0.8688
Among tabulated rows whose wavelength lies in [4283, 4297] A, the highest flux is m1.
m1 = 0.8812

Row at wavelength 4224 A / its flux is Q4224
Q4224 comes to 0.836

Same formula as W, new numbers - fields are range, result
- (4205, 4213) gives 0.9291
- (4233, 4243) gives 0.917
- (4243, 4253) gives 0.9214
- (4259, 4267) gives 0.9461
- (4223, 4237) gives 0.9019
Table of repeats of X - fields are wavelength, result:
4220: 0.9083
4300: 0.7413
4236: 0.8824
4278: 0.8878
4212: 0.925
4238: 0.8849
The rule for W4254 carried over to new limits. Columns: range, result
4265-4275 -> 0.8329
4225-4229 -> 0.8003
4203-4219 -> 0.8922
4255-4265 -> 0.8929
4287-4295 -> 0.8299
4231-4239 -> 0.8824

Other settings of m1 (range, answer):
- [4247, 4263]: 0.9072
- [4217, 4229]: 0.9083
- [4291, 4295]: 0.8479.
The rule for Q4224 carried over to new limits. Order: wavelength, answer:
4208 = 0.9269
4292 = 0.8365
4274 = 0.8391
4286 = 0.8677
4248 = 0.8772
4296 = 0.8344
